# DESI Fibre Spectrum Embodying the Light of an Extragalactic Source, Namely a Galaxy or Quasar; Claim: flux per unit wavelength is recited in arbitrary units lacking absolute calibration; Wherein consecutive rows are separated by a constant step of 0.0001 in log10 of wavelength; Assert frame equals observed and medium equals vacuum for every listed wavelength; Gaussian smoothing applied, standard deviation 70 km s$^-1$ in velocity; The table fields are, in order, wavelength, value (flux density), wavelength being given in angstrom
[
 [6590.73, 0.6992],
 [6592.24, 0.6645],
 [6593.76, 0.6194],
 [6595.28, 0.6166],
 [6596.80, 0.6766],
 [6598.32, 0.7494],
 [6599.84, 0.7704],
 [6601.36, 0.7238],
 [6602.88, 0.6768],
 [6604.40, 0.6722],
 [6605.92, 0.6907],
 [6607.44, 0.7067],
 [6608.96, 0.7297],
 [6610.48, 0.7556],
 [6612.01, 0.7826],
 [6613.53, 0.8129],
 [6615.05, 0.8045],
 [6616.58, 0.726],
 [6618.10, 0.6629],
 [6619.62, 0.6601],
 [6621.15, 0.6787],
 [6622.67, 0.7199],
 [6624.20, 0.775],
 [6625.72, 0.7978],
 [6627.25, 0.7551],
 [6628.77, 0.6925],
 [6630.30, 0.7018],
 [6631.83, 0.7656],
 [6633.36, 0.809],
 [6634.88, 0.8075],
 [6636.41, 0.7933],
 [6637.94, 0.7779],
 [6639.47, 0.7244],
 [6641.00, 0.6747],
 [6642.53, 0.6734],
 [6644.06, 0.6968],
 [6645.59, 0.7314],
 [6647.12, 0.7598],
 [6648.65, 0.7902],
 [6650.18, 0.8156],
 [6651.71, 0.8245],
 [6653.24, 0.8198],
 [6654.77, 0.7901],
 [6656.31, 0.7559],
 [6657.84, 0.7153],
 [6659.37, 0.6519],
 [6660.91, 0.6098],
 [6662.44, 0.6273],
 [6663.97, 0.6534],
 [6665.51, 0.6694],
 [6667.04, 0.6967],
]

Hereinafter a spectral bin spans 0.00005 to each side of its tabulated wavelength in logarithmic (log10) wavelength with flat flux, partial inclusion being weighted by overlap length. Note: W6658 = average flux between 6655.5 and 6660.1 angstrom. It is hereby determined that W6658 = 0.709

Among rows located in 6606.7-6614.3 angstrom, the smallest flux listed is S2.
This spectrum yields 0.7067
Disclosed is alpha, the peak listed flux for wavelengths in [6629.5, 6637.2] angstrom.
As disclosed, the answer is 0.809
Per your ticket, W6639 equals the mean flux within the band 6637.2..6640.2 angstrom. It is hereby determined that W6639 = 0.751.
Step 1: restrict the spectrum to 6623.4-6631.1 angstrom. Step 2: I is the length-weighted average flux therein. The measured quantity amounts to 0.744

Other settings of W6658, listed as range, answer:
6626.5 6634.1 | 0.744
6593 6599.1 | 0.665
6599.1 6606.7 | 0.707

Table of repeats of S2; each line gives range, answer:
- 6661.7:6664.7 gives 0.6273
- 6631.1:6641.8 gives 0.6747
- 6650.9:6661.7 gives 0.6098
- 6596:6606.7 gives 0.6722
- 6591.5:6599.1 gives 0.6166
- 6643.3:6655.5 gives 0.6968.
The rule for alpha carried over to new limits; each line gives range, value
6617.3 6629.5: 0.7978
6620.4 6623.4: 0.7199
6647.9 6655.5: 0.8245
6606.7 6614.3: 0.8129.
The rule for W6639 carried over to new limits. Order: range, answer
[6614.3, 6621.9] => 0.706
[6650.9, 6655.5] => 0.813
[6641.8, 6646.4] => 0.701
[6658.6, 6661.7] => 0.631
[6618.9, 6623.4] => 0.686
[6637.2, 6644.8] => 0.709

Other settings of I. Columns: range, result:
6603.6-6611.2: 0.711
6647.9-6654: 0.813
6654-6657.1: 0.772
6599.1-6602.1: 0.747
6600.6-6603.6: 0.701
